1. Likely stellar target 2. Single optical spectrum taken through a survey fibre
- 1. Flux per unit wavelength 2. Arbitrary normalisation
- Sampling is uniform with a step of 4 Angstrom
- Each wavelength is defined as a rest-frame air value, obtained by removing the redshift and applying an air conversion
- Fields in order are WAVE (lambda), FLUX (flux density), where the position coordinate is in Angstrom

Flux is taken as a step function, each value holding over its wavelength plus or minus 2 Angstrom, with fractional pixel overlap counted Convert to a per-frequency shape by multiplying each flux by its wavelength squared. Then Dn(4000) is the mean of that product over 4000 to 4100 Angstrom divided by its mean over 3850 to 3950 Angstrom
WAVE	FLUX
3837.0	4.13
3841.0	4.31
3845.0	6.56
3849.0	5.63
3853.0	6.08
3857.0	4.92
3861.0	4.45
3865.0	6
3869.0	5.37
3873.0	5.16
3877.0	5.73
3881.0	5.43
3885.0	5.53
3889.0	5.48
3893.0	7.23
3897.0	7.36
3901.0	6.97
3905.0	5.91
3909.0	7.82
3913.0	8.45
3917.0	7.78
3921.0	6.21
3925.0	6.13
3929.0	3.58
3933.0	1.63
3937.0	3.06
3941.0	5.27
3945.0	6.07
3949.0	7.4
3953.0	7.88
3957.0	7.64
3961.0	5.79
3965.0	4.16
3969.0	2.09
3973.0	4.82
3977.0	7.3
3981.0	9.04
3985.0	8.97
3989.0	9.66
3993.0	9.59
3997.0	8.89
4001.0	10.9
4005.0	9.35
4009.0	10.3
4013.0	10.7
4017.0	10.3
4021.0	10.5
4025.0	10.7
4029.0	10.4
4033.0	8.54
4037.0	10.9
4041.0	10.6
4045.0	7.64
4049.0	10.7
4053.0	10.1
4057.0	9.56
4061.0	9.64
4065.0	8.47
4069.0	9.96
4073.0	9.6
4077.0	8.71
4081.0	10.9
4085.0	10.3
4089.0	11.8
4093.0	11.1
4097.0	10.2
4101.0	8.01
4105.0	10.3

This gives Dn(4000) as 1.87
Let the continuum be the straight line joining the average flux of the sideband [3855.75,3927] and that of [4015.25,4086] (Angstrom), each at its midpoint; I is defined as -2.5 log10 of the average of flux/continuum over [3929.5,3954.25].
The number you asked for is 0.42 mag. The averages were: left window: 6.23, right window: 9.85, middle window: 5.04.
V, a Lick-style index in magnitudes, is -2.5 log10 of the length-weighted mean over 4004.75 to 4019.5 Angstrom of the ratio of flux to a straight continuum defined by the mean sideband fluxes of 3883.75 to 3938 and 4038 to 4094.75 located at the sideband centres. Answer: -0.20 mag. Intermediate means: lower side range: 6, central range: 10.3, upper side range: 9.95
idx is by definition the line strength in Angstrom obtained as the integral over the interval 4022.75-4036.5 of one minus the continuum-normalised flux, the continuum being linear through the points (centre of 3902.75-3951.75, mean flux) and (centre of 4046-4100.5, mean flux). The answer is -2.0 Angstrom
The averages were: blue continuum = 5.81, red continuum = 9.98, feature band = 10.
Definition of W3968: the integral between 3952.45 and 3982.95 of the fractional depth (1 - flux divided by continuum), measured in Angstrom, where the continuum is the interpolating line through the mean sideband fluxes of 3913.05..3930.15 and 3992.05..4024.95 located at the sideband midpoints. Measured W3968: 8.5 Angstrom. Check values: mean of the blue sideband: 6.33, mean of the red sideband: 10.1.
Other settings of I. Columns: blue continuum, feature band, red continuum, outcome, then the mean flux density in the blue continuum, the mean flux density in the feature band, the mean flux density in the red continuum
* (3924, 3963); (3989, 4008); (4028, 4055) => -0.23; 5.43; 9.71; 9.82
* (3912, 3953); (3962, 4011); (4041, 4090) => -0.07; 5.6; 7.88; 9.77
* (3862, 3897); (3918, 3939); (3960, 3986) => 0.34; 5.8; 4.3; 5.92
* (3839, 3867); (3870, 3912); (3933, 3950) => -0.21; 5.42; 6.29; 4.89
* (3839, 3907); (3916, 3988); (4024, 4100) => 0.28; 5.77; 5.85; 9.96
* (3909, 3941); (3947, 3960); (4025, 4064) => -0.16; 5.42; 7.5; 9.8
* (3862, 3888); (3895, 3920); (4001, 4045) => -0.13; 5.49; 7.33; 10.1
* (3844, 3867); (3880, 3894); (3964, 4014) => 0.06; 5.57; 5.86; 8.16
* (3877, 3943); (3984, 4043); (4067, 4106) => -0.20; 5.86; 10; 10.1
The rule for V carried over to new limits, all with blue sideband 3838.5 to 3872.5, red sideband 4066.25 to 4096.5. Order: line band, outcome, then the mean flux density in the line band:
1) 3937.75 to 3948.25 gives 0.294 mag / 5.57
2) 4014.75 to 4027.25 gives -0.170 mag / 10.5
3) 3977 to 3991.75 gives -0.101 mag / 8.98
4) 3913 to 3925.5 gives -0.047 mag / 7.05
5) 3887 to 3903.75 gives -0.078 mag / 6.72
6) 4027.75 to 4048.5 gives -0.037 mag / 9.67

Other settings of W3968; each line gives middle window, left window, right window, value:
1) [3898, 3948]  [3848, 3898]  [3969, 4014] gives 7.8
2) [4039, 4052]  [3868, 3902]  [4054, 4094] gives -0.4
